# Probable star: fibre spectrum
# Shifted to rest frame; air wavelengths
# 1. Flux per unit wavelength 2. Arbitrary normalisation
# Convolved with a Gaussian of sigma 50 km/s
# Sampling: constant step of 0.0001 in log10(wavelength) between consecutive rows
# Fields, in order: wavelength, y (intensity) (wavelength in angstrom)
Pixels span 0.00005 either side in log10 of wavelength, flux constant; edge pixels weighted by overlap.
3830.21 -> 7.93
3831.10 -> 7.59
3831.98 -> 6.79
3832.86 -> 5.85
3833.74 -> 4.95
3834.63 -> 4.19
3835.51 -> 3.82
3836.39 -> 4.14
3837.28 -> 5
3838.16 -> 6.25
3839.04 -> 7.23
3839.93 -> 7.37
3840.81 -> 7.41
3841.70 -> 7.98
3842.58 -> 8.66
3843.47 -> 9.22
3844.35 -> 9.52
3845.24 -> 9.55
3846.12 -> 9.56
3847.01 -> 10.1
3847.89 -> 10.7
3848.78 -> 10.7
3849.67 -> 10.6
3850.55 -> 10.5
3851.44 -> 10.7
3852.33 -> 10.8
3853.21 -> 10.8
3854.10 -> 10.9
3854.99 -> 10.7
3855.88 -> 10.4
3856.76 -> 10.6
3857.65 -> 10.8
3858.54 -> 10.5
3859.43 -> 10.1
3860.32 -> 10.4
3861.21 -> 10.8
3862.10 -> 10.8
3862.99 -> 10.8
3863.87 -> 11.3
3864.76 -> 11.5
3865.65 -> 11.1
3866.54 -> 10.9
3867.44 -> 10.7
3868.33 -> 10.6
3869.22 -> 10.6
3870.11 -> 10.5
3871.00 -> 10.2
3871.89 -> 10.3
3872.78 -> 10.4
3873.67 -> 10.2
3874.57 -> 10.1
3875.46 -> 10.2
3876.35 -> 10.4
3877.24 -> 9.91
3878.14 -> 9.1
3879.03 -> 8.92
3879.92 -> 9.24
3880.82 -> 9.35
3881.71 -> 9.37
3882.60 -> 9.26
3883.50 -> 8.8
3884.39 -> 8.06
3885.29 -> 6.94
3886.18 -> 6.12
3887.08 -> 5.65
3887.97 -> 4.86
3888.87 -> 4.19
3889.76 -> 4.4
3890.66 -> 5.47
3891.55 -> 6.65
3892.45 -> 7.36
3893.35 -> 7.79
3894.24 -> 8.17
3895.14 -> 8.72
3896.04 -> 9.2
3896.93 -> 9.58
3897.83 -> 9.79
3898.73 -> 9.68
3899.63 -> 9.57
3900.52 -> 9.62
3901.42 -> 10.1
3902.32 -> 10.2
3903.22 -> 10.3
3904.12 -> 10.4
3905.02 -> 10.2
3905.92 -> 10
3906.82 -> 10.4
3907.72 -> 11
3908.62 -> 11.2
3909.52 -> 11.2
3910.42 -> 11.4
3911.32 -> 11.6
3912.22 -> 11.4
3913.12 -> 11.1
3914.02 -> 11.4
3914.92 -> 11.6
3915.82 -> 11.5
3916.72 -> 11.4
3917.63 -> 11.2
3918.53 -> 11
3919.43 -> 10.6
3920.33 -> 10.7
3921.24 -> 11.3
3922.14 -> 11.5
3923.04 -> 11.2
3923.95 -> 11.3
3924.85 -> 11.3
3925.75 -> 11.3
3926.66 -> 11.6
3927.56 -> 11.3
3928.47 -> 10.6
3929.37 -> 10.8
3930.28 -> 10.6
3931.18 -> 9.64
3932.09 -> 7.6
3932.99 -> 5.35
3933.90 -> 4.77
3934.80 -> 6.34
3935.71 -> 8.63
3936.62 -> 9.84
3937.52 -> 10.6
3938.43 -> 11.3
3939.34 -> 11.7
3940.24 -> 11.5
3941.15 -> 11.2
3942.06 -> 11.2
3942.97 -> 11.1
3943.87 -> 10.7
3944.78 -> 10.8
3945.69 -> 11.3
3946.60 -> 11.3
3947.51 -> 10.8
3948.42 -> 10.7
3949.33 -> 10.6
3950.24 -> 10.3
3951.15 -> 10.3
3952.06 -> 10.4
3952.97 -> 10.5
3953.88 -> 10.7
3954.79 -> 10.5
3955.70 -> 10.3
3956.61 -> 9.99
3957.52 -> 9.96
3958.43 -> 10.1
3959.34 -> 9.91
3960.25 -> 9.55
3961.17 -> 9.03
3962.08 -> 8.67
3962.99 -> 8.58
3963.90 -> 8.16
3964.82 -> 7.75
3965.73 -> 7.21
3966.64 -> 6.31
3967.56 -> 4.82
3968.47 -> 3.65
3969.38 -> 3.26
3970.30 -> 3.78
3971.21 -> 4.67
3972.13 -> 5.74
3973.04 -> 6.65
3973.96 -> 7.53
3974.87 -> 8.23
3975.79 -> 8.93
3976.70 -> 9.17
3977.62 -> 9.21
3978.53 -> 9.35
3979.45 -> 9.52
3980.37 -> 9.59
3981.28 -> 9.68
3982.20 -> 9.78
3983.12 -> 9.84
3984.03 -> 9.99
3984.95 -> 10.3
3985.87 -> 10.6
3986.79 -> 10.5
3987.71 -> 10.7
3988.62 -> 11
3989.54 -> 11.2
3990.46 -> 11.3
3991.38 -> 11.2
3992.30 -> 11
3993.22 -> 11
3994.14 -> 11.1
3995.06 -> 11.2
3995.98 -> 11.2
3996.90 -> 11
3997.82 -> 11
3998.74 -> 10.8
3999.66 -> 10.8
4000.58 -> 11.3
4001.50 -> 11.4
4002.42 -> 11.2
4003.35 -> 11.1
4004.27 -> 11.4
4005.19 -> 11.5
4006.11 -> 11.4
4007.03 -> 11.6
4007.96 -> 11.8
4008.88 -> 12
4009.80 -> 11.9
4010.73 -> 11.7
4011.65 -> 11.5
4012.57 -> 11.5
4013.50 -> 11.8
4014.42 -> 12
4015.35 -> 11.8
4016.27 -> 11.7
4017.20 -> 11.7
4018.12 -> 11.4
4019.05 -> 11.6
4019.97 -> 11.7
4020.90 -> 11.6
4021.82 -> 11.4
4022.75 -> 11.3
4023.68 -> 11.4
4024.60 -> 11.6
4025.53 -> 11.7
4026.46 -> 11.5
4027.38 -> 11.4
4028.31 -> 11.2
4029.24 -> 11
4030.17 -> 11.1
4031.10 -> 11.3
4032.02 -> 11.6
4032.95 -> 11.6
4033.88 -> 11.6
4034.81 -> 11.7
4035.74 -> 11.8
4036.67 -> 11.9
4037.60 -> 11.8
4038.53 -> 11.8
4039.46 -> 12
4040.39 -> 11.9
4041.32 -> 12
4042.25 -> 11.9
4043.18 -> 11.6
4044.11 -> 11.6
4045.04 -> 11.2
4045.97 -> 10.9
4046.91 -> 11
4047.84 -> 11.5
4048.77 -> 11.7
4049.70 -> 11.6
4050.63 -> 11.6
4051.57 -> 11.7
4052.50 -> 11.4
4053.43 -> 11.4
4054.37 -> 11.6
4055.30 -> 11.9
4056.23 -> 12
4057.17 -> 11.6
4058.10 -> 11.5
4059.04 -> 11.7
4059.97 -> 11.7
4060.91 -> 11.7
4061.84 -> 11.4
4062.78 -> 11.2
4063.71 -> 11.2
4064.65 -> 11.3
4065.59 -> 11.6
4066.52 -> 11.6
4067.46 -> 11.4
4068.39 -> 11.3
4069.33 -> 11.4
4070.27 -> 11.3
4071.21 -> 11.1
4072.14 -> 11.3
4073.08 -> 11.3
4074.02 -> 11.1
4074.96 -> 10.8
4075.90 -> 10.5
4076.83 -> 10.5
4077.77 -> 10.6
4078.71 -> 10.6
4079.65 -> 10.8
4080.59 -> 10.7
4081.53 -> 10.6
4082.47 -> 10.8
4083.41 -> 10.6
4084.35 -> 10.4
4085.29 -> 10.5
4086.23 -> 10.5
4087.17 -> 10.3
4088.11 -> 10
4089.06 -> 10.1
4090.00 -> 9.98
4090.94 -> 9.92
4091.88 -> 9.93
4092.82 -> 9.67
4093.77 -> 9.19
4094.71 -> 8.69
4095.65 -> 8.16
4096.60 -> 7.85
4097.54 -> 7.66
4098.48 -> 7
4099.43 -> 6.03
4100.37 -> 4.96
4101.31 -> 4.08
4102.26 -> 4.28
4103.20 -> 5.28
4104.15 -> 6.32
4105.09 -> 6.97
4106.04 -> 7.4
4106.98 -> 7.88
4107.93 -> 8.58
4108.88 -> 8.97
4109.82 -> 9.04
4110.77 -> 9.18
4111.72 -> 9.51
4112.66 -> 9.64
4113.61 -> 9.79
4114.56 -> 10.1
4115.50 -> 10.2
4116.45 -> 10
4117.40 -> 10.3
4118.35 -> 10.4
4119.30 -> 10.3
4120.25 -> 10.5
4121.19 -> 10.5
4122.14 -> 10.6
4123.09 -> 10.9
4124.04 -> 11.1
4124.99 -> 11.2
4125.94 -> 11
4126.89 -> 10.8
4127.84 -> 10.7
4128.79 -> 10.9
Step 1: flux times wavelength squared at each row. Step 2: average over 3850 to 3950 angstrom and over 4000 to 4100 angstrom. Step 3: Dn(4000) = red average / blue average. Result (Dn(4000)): 1.20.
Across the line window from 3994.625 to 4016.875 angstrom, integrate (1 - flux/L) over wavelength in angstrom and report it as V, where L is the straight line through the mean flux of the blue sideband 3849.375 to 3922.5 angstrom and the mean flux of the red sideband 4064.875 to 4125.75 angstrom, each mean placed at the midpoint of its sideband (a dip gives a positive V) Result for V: -4.0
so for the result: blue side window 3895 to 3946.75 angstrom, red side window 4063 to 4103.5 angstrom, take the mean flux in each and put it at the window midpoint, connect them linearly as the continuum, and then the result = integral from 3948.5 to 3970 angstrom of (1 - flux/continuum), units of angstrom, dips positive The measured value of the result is 3.2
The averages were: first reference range 10.4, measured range 8.72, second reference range 9.72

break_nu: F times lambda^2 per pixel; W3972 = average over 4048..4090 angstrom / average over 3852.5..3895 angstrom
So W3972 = 1.3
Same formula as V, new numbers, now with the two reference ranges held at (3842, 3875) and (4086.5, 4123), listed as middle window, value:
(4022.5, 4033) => -2.4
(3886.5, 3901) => 3.8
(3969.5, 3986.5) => 2.1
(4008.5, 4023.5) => -3.7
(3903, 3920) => -1.6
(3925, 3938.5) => 0.8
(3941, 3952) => -1.1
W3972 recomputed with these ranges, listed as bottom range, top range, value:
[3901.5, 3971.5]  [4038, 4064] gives 1.25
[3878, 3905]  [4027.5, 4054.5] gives 1.51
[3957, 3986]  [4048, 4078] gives 1.47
